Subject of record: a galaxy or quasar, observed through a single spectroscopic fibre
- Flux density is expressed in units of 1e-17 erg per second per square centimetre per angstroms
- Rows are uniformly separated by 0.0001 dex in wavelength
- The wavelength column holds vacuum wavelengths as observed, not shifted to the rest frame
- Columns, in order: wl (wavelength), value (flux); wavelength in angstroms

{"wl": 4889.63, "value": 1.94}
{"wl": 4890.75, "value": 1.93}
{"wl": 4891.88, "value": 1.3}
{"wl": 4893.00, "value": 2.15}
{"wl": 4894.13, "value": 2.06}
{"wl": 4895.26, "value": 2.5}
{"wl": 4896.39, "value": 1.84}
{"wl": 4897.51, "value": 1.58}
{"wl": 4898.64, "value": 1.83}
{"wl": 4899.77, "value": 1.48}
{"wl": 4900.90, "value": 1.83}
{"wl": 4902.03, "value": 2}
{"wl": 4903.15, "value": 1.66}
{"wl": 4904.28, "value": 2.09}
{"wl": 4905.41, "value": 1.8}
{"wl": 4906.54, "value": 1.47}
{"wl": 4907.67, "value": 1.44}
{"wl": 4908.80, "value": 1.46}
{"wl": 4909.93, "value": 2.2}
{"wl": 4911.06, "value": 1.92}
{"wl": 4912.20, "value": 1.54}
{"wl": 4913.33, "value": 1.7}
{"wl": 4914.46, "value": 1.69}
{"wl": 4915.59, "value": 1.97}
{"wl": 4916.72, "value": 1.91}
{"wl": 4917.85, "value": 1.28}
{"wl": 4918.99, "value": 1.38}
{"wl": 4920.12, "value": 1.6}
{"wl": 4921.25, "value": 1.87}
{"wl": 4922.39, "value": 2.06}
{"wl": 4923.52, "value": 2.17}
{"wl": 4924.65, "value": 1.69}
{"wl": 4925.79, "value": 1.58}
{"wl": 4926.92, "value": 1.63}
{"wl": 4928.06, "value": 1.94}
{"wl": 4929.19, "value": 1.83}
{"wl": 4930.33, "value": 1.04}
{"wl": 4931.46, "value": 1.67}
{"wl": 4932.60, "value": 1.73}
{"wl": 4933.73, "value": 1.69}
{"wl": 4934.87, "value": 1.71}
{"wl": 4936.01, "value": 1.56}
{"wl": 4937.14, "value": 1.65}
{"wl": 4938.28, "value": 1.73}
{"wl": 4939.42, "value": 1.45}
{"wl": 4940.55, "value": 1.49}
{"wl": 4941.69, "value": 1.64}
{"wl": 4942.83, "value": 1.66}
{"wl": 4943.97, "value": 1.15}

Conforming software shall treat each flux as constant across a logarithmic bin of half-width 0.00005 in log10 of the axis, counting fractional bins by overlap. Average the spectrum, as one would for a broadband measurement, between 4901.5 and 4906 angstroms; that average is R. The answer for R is 1.89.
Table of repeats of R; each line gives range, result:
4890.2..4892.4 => 1.62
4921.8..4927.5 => 1.82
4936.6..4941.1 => 1.58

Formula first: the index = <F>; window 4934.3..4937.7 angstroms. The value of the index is 1.64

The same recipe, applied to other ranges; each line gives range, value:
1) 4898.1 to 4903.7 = 1.76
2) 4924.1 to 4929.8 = 1.73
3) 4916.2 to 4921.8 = 1.6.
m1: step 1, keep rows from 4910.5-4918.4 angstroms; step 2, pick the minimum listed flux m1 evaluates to 1.28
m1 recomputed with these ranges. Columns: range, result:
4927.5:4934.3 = 1.04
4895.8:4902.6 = 1.48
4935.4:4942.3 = 1.45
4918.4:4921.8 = 1.38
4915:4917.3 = 1.91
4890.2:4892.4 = 1.3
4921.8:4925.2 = 1.69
